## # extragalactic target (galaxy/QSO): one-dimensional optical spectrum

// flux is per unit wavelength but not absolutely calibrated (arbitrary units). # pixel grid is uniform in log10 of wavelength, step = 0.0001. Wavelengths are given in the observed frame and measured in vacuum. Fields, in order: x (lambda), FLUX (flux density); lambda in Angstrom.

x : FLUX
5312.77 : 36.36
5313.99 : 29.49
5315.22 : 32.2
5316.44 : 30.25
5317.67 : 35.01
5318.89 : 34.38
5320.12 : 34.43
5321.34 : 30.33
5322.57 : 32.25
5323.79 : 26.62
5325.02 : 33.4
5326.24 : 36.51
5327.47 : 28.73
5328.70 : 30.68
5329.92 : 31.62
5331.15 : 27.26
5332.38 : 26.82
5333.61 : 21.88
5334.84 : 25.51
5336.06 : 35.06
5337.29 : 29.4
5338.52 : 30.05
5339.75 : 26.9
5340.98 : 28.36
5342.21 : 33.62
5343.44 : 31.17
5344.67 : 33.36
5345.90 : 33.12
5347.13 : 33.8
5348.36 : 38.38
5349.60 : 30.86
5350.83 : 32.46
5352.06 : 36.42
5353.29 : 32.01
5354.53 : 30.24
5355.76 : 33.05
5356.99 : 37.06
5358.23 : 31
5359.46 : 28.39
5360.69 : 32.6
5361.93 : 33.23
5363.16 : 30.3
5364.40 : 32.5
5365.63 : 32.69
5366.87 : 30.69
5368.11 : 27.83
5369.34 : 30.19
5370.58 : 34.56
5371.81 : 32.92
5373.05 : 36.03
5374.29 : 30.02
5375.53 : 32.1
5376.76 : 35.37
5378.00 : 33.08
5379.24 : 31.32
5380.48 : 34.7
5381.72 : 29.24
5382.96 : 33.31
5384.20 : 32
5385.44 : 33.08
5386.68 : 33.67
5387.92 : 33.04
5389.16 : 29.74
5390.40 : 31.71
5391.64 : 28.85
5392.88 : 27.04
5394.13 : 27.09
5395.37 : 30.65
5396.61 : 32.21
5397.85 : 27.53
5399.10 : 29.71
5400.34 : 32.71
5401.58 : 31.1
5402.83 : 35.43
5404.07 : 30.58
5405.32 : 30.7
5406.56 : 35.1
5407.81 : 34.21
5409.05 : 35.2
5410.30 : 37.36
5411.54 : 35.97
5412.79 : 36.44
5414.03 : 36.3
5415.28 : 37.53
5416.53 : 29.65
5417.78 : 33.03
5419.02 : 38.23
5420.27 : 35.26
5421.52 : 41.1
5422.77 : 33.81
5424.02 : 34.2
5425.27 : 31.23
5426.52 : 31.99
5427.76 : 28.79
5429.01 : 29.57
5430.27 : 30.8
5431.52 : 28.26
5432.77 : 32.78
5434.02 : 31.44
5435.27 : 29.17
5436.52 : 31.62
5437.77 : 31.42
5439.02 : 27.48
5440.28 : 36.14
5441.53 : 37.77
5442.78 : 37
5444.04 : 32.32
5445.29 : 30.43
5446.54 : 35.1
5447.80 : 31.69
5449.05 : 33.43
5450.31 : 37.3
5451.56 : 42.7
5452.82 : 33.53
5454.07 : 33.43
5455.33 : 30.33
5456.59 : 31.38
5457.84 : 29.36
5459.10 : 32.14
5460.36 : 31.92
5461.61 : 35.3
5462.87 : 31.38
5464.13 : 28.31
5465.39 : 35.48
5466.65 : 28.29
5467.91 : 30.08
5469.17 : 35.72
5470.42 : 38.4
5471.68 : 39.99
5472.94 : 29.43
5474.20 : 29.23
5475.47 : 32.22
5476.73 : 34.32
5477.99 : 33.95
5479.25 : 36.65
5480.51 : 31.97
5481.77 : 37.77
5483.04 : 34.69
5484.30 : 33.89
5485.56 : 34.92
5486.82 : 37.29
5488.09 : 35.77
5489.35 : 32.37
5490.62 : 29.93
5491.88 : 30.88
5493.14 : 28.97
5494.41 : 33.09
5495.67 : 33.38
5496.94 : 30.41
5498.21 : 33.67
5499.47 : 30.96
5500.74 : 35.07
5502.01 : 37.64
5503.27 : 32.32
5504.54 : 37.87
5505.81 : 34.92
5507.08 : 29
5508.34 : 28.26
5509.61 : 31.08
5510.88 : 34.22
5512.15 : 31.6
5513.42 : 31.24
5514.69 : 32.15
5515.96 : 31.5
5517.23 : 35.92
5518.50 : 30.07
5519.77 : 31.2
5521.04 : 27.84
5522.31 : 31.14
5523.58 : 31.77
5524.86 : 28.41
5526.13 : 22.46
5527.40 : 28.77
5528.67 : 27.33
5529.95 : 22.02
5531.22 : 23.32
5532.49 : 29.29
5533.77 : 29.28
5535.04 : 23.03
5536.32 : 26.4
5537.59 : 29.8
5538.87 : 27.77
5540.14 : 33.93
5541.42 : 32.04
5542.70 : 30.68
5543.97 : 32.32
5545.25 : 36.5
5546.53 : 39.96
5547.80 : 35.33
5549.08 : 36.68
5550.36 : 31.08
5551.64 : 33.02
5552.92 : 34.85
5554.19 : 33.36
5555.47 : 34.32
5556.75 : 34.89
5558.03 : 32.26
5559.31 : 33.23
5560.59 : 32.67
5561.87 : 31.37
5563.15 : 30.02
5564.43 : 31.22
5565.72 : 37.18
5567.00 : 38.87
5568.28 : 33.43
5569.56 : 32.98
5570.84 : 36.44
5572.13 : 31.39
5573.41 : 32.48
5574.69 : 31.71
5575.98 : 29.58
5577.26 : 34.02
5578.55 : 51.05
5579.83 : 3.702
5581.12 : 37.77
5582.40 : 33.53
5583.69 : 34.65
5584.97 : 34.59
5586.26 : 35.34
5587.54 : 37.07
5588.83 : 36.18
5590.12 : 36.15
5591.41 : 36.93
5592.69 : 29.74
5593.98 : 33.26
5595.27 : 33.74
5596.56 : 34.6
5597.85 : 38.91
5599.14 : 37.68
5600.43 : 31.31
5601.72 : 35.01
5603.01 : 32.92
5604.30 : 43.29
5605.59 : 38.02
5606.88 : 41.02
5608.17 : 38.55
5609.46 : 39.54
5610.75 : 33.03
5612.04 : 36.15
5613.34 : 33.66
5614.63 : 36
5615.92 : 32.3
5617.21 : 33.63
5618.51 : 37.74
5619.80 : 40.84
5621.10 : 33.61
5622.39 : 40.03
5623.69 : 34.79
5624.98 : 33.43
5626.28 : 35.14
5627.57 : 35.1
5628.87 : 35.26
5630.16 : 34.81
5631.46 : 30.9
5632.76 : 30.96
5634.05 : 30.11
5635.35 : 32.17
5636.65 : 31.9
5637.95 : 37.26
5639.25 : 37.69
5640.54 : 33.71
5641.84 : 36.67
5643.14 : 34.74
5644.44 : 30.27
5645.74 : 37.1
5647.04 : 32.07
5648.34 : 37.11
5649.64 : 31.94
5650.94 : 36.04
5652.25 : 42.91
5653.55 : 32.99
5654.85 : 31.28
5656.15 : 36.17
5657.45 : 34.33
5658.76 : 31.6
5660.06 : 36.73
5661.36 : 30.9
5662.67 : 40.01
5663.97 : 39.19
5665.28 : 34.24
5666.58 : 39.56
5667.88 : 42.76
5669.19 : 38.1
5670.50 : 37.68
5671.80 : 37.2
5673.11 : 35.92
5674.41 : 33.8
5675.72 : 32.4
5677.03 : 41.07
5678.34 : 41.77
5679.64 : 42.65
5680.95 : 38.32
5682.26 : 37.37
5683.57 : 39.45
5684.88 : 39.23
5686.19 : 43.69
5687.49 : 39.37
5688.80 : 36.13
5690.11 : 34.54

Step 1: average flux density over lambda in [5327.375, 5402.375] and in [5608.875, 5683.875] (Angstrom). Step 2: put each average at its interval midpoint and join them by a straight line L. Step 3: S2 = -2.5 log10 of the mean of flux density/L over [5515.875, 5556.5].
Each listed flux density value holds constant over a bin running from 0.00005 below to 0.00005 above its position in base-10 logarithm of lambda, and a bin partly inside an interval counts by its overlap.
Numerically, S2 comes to 0.11 mag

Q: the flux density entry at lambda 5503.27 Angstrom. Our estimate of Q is 32.32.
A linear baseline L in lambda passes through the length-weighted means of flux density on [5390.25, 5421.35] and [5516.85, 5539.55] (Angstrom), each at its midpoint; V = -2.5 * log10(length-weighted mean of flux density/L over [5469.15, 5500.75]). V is -0.131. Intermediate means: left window 32.9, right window 28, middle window 33.6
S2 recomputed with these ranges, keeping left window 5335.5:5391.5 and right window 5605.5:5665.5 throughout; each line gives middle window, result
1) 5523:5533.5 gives 0.26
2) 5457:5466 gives 0.04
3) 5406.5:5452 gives -0.03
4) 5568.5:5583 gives 0.07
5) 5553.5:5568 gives 0.02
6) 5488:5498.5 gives 0.06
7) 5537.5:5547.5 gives 0.03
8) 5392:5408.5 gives 0.05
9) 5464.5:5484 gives -0.01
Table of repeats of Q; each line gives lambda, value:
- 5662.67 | 40.01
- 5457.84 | 29.36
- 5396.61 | 32.21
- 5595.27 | 33.74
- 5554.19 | 33.36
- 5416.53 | 29.65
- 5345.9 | 33.12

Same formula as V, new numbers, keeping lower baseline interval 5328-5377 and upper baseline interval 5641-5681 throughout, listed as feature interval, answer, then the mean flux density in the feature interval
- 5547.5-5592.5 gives 0.040 mag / 33.6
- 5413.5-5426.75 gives -0.074 mag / 34.8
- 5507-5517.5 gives 0.077 mag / 31.7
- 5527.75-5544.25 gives 0.216 mag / 28.2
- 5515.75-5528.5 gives 0.148 mag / 29.8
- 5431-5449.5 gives 0.014 mag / 32.4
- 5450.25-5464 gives -0.003 mag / 33.2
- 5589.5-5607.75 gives -0.018 mag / 35.9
